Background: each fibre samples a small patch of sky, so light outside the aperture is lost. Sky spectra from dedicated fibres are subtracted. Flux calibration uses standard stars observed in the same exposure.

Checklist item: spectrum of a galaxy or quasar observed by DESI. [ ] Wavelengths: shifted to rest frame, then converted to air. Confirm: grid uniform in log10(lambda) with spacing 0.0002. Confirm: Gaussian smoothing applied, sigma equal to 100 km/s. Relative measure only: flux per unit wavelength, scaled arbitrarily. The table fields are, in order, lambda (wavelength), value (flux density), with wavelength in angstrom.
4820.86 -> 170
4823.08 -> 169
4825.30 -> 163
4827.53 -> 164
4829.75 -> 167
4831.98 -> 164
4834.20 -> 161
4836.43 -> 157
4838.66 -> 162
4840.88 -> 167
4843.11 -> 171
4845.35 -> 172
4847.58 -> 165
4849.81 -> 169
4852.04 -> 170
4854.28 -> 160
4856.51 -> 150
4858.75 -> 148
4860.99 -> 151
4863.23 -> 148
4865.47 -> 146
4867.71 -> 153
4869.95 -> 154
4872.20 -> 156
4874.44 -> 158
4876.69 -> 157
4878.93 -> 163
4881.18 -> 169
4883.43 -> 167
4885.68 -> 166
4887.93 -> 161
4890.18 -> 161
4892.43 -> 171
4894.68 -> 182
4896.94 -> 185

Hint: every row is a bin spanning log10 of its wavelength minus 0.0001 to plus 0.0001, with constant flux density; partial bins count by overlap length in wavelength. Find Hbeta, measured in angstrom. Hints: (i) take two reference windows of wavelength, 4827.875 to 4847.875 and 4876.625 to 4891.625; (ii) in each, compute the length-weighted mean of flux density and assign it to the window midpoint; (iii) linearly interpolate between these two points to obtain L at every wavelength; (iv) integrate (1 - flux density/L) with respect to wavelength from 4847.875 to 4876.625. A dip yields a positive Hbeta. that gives 1.6 angstrom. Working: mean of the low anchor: 165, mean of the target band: 156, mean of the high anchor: 164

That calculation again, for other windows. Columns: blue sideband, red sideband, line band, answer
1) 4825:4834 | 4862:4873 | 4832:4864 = -0.6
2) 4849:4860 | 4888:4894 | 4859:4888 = 1.0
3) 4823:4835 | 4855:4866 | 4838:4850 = -0.8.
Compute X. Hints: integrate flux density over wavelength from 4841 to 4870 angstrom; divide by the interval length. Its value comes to 159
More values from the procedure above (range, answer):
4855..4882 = 154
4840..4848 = 169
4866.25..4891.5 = 160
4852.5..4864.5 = 152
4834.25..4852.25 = 166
